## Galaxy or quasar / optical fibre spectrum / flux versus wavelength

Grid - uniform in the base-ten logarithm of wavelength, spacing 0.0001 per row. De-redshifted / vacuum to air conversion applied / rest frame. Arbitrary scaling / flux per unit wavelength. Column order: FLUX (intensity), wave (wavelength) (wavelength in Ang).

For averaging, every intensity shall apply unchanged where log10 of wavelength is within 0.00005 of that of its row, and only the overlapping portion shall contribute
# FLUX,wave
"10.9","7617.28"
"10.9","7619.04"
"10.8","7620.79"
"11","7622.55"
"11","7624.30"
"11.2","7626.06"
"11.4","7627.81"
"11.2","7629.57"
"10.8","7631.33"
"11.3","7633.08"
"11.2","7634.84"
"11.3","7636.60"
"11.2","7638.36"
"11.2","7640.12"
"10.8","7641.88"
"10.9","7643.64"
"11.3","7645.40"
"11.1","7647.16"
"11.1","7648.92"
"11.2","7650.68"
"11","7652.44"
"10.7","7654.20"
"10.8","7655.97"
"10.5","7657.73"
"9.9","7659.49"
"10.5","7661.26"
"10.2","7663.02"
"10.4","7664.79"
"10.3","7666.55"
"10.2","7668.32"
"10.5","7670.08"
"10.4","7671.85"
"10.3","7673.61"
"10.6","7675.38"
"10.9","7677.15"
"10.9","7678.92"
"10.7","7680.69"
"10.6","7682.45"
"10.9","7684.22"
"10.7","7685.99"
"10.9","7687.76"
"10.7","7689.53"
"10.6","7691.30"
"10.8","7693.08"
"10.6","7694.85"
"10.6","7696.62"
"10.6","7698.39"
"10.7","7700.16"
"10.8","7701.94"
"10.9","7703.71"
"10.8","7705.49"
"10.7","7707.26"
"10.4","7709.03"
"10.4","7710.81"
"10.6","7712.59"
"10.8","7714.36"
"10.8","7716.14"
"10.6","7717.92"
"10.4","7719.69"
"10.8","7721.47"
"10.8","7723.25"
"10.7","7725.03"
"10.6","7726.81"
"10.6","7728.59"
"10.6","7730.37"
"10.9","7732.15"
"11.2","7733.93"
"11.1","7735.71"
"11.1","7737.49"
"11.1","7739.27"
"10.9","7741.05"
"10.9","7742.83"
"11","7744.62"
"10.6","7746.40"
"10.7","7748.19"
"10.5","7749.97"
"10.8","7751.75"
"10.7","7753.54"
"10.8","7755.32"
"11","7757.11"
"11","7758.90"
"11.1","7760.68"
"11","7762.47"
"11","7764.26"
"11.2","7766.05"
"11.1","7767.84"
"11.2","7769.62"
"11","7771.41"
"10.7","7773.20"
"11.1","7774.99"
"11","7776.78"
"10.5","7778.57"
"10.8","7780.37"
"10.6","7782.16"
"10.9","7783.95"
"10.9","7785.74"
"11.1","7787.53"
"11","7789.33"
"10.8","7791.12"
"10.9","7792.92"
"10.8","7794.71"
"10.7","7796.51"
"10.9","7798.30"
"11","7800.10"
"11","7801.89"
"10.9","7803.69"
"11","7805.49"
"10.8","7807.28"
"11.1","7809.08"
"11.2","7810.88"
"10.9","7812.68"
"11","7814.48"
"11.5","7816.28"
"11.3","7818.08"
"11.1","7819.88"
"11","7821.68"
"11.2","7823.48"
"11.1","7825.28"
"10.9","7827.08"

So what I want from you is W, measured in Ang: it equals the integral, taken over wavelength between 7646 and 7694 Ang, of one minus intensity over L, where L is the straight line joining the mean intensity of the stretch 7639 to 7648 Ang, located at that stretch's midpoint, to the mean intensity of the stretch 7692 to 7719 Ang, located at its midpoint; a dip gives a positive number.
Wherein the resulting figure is 1.1 Ang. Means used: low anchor 11.1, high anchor 10.7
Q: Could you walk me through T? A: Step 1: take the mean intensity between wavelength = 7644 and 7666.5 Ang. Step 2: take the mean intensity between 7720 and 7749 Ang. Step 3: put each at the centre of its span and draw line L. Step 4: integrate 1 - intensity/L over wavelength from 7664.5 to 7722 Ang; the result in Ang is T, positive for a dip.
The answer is 0.7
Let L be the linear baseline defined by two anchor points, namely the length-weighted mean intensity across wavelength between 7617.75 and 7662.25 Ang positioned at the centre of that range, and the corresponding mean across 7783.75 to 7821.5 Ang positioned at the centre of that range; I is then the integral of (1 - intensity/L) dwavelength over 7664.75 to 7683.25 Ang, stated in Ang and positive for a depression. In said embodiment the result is 0.7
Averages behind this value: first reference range 11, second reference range 11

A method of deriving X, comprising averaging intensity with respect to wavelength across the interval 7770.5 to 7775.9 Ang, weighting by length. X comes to 10.9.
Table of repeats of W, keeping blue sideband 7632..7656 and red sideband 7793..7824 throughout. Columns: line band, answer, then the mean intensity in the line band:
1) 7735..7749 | 0.16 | 10.9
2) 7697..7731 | 1.21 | 10.7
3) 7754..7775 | 0.06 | 11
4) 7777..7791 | 0.25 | 10.8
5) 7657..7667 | 0.71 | 10.3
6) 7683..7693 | 0.28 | 10.7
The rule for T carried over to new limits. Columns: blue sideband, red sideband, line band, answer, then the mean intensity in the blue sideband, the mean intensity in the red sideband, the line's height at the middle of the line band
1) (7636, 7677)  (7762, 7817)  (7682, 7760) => 0.5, 10.7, 11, 10.8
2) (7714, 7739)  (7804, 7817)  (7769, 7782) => 0.1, 10.8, 11.1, 10.9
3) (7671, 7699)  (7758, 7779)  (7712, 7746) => 0.1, 10.7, 11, 10.8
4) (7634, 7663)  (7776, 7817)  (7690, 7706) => 0.3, 10.9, 10.9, 10.9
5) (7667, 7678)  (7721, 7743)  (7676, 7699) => -0.3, 10.5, 10.9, 10.6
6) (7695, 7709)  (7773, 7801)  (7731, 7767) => -0.5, 10.7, 10.9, 10.8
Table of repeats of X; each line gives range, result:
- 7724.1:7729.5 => 10.6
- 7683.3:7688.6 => 10.8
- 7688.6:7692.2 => 10.6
